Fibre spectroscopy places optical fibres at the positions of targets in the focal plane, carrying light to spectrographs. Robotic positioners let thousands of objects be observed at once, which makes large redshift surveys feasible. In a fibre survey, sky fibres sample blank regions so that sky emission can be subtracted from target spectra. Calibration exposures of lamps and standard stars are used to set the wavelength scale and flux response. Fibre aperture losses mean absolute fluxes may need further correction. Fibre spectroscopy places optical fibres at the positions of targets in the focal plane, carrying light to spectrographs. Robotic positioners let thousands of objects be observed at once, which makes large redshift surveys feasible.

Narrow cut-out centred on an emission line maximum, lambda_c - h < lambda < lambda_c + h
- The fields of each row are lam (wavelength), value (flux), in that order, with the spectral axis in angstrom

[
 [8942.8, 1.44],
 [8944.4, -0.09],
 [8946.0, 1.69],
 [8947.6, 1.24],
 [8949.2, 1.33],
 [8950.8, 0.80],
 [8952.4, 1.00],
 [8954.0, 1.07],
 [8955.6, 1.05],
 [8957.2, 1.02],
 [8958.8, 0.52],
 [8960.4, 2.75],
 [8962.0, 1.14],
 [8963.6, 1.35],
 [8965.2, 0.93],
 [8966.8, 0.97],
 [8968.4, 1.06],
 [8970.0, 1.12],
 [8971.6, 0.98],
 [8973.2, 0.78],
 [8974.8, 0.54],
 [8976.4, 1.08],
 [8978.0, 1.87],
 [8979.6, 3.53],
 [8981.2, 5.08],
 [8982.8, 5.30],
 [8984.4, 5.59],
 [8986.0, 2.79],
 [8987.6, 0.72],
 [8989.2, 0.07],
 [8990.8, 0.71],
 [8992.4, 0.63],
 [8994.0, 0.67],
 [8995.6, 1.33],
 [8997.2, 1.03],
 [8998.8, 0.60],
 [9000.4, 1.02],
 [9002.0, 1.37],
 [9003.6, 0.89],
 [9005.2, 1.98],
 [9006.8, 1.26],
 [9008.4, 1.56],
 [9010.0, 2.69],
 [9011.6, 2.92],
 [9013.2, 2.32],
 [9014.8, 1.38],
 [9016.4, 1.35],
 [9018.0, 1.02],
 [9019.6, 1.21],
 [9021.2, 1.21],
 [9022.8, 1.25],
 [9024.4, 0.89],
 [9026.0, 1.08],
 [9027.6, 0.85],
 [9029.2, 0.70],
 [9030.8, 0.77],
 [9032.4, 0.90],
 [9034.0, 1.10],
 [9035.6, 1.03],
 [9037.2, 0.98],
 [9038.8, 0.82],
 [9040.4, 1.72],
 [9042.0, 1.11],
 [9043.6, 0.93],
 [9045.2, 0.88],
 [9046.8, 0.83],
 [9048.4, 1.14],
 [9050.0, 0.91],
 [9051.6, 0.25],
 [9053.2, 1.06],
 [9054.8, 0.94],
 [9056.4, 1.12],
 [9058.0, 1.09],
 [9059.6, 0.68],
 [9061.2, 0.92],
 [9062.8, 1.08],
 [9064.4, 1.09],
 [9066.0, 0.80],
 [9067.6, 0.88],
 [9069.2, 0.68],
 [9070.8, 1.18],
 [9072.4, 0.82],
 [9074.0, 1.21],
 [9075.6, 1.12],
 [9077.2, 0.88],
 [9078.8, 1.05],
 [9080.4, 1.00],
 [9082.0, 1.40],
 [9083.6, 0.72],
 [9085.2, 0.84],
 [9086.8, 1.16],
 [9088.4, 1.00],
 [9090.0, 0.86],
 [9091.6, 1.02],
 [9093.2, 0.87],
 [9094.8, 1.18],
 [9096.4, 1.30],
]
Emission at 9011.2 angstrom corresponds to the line [N II]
